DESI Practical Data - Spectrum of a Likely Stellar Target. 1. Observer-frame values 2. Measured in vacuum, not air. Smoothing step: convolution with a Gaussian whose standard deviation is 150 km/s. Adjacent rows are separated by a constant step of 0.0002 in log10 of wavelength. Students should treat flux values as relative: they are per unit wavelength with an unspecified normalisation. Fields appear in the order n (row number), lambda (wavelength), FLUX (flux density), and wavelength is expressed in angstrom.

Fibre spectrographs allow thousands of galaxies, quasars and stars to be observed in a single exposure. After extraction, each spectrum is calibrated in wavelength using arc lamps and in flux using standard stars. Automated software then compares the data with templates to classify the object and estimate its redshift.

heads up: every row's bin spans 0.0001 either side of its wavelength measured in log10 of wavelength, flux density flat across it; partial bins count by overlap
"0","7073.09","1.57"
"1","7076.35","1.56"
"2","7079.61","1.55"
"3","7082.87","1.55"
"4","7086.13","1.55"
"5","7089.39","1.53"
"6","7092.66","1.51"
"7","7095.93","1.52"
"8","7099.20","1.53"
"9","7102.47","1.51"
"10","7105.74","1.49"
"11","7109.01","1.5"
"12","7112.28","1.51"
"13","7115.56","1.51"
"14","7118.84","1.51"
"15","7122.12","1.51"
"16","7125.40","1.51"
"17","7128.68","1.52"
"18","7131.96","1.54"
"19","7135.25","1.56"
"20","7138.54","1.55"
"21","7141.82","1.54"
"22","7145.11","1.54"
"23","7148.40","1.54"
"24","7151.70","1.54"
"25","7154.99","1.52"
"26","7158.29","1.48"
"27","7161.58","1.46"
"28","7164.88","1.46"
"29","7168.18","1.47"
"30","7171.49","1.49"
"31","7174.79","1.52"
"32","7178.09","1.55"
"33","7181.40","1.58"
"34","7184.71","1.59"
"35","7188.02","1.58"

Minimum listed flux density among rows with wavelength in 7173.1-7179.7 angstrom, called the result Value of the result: 1.52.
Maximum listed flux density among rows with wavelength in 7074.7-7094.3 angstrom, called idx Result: 1.56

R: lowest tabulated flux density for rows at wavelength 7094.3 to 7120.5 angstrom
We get 1.49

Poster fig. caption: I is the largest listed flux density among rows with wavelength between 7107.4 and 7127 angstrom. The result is 1.51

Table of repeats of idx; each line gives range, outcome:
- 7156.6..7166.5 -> 1.48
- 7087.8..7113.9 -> 1.53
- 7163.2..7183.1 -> 1.58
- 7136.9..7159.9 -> 1.55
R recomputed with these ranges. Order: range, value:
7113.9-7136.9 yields 1.51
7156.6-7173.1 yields 1.46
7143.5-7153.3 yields 1.54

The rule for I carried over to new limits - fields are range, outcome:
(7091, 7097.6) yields 1.52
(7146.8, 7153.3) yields 1.54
